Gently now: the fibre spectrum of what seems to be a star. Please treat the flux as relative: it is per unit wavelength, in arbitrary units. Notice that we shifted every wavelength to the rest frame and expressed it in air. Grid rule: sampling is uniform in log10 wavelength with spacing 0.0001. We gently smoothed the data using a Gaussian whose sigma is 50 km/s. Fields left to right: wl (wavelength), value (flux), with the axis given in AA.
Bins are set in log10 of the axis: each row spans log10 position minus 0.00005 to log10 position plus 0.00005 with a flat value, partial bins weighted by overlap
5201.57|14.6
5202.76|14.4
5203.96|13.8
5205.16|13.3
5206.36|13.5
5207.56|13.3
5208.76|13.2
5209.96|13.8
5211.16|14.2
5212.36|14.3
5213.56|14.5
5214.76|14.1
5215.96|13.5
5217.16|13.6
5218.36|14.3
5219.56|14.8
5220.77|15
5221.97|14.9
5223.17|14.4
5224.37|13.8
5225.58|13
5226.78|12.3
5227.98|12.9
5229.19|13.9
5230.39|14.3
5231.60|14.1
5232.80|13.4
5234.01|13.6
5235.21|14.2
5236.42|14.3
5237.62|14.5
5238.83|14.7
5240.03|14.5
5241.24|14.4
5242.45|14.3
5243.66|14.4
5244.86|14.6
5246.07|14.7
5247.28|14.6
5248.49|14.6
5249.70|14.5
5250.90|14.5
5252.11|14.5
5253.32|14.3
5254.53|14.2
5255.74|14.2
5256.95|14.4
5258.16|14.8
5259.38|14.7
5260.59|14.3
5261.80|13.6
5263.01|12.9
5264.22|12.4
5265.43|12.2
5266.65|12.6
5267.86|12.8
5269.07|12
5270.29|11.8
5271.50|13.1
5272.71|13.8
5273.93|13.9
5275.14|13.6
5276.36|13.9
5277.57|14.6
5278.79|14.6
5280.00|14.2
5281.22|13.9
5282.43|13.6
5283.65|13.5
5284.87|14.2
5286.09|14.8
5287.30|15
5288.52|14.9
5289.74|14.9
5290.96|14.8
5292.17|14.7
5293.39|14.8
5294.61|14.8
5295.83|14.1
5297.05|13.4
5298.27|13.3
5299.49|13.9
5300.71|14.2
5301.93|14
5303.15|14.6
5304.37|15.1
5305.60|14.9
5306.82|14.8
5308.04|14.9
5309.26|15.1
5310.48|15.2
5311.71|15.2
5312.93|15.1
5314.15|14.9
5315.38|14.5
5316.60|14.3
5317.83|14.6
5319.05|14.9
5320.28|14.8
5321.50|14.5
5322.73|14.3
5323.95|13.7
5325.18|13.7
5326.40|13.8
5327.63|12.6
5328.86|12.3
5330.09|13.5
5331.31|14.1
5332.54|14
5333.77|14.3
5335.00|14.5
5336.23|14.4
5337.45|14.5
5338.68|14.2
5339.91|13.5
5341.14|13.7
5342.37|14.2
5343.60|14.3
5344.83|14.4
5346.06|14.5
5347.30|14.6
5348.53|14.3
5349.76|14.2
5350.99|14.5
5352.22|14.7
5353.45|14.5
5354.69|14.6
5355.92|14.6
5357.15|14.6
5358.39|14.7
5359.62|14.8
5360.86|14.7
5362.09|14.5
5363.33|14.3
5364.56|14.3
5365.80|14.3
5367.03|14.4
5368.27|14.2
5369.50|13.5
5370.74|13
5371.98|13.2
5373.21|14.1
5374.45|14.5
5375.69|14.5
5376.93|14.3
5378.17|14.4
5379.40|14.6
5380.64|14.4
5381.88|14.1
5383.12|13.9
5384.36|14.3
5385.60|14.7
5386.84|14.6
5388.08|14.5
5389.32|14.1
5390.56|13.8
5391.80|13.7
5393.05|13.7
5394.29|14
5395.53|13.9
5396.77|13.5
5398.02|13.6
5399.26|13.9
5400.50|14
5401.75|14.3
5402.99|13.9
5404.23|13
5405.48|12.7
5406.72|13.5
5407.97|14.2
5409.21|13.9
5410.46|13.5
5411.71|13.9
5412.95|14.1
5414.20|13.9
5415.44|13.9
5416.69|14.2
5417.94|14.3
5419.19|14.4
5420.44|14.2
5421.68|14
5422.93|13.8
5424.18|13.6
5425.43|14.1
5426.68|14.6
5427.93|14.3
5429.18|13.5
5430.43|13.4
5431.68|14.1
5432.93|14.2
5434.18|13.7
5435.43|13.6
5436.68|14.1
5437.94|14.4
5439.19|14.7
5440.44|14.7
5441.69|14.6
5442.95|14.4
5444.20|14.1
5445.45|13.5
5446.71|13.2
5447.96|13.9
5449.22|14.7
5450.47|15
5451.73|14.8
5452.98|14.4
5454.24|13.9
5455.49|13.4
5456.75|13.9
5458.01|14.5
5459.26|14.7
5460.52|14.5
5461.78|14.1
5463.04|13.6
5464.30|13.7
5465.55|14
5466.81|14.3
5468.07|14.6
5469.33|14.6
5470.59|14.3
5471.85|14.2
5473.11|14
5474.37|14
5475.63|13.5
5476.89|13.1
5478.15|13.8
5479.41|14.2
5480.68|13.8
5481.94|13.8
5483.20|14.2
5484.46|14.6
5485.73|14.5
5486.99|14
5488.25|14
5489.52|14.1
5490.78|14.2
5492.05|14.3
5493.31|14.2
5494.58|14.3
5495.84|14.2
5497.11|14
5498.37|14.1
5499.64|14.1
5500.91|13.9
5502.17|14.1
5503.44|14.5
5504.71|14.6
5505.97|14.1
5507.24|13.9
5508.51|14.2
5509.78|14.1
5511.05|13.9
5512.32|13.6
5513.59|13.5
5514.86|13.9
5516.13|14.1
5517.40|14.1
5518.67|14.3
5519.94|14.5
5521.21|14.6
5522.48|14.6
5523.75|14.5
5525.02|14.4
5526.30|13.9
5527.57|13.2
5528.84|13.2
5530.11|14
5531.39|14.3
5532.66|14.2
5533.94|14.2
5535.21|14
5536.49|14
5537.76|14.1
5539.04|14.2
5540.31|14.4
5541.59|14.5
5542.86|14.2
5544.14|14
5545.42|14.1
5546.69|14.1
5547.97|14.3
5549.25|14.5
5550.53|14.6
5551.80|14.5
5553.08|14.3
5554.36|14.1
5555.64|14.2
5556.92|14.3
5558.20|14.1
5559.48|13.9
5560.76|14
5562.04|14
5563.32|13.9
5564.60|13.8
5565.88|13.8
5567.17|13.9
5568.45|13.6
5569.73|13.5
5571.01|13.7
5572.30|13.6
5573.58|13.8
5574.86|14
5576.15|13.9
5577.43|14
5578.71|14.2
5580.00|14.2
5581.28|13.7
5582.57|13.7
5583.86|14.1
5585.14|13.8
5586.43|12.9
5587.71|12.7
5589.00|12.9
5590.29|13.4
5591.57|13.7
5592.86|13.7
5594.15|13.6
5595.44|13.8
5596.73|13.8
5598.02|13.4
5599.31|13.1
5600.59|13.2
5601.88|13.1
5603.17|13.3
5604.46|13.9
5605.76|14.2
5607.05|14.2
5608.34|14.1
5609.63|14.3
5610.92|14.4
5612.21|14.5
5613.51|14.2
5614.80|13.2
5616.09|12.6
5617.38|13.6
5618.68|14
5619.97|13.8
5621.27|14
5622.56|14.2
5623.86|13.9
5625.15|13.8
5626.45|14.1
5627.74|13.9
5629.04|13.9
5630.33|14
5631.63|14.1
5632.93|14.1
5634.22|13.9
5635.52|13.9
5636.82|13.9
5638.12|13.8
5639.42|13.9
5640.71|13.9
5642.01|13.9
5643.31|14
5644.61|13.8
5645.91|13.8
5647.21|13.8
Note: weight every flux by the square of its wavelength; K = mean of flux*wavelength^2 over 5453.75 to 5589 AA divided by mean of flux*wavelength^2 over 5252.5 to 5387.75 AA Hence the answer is 1.07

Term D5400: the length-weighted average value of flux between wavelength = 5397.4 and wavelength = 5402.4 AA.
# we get 14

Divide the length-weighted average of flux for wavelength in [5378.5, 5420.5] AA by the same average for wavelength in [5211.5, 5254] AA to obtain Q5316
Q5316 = 0.99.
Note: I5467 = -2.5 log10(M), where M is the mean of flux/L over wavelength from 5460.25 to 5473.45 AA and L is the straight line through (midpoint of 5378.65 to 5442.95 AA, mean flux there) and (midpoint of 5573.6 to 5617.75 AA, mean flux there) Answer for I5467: -0.019 mag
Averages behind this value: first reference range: 14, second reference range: 13.7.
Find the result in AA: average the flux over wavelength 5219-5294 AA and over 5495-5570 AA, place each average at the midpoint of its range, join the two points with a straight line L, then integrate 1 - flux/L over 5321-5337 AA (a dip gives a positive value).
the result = 0.3 AA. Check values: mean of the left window 14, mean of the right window 14.1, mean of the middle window 13.8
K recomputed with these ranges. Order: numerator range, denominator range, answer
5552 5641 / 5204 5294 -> 1.12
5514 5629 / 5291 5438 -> 1.06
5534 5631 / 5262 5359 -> 1.09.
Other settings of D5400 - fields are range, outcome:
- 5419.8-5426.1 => 14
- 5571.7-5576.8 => 13.8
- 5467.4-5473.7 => 14.3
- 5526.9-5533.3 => 13.8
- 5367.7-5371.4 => 13.6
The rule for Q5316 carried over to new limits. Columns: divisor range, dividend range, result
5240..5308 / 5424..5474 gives 1.00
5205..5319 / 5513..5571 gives 1.00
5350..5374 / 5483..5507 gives 0.99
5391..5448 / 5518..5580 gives 1.01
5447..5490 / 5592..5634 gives 0.98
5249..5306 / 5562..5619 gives 0.98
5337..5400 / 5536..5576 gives 0.99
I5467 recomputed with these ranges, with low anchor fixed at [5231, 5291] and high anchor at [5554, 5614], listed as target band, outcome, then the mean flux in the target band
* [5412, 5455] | -0.018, 14.1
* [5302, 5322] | -0.063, 14.8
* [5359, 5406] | -0.010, 14.1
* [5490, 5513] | -0.022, 14.1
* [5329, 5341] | -0.005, 14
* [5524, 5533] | -0.006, 13.9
